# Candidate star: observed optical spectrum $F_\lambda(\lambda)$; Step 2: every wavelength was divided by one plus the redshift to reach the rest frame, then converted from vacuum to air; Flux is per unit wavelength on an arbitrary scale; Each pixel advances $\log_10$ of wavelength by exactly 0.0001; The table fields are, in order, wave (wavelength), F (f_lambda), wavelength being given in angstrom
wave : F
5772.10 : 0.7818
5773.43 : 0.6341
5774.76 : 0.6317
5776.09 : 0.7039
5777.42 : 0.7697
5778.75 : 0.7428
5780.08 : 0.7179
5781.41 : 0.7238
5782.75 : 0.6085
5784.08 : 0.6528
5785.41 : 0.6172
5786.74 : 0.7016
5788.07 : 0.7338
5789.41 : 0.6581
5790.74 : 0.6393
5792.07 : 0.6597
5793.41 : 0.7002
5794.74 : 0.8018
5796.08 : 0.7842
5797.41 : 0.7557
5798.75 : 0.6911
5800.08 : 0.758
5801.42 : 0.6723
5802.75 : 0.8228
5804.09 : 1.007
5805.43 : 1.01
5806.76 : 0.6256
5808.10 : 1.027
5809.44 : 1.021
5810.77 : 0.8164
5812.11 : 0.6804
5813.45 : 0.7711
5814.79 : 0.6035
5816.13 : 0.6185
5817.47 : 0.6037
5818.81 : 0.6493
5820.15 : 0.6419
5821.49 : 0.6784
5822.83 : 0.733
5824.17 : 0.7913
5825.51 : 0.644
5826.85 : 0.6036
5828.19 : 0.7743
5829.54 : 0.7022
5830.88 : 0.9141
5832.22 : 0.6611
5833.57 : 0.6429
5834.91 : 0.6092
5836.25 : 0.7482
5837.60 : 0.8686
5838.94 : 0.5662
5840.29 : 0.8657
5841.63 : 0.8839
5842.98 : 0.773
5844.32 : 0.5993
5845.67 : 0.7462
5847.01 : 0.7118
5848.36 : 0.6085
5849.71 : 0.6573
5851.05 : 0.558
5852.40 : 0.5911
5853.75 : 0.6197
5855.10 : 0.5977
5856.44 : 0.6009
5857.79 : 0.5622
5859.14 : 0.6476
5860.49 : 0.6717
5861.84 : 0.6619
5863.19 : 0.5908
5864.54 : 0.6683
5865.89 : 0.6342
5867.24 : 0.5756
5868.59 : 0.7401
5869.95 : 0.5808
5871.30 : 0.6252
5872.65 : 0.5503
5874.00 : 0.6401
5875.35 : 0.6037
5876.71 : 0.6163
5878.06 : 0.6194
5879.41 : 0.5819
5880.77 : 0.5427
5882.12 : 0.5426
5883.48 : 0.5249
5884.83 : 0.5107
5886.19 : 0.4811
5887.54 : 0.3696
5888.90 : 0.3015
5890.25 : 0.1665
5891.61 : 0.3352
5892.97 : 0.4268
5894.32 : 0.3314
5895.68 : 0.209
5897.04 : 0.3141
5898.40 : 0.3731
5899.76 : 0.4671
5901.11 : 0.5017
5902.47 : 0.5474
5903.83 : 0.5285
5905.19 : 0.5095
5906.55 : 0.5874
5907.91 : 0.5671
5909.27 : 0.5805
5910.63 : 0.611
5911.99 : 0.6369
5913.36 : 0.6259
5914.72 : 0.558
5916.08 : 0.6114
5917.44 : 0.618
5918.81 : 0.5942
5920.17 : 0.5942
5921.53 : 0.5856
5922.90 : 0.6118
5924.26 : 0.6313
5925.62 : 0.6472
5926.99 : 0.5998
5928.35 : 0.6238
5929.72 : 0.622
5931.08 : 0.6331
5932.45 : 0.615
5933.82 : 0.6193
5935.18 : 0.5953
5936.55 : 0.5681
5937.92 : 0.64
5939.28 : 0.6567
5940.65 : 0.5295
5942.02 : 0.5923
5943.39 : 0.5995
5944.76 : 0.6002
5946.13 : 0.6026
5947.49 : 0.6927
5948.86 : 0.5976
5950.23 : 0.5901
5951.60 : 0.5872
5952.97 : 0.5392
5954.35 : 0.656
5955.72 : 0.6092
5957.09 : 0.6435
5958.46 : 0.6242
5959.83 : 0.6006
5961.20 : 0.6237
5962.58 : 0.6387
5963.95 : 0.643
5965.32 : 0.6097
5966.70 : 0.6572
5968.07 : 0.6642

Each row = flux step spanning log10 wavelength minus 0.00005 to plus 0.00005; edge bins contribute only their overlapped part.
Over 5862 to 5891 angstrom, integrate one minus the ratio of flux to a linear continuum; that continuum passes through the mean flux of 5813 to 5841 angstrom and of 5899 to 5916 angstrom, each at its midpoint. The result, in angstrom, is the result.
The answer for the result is 3.3 angstrom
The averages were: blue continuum 0.699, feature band 0.547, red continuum 0.561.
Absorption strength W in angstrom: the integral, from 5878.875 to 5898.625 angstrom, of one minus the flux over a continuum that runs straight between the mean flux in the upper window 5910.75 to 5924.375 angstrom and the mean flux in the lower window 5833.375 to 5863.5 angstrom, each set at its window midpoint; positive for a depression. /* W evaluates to 7.3 angstrom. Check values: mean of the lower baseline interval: 0.67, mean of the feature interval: 0.4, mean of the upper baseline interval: 0.606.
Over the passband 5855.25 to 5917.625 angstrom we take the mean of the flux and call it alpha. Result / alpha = 0.534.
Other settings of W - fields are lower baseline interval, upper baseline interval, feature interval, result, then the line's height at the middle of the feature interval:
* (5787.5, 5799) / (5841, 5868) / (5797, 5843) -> -4.3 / 0.685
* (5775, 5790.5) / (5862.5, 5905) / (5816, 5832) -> -2.2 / 0.613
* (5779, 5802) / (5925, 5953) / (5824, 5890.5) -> 3.2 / 0.659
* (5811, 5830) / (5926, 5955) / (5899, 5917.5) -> 1.8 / 0.627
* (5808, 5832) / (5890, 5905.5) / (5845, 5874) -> -3.7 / 0.56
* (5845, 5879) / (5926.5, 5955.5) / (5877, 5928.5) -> 8.7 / 0.617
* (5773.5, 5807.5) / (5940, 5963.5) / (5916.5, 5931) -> 0.3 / 0.629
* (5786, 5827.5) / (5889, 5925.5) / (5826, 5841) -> -1.0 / 0.676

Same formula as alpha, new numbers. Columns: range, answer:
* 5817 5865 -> 0.679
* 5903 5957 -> 0.602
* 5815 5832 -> 0.693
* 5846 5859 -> 0.617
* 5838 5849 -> 0.724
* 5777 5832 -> 0.734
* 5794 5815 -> 0.807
